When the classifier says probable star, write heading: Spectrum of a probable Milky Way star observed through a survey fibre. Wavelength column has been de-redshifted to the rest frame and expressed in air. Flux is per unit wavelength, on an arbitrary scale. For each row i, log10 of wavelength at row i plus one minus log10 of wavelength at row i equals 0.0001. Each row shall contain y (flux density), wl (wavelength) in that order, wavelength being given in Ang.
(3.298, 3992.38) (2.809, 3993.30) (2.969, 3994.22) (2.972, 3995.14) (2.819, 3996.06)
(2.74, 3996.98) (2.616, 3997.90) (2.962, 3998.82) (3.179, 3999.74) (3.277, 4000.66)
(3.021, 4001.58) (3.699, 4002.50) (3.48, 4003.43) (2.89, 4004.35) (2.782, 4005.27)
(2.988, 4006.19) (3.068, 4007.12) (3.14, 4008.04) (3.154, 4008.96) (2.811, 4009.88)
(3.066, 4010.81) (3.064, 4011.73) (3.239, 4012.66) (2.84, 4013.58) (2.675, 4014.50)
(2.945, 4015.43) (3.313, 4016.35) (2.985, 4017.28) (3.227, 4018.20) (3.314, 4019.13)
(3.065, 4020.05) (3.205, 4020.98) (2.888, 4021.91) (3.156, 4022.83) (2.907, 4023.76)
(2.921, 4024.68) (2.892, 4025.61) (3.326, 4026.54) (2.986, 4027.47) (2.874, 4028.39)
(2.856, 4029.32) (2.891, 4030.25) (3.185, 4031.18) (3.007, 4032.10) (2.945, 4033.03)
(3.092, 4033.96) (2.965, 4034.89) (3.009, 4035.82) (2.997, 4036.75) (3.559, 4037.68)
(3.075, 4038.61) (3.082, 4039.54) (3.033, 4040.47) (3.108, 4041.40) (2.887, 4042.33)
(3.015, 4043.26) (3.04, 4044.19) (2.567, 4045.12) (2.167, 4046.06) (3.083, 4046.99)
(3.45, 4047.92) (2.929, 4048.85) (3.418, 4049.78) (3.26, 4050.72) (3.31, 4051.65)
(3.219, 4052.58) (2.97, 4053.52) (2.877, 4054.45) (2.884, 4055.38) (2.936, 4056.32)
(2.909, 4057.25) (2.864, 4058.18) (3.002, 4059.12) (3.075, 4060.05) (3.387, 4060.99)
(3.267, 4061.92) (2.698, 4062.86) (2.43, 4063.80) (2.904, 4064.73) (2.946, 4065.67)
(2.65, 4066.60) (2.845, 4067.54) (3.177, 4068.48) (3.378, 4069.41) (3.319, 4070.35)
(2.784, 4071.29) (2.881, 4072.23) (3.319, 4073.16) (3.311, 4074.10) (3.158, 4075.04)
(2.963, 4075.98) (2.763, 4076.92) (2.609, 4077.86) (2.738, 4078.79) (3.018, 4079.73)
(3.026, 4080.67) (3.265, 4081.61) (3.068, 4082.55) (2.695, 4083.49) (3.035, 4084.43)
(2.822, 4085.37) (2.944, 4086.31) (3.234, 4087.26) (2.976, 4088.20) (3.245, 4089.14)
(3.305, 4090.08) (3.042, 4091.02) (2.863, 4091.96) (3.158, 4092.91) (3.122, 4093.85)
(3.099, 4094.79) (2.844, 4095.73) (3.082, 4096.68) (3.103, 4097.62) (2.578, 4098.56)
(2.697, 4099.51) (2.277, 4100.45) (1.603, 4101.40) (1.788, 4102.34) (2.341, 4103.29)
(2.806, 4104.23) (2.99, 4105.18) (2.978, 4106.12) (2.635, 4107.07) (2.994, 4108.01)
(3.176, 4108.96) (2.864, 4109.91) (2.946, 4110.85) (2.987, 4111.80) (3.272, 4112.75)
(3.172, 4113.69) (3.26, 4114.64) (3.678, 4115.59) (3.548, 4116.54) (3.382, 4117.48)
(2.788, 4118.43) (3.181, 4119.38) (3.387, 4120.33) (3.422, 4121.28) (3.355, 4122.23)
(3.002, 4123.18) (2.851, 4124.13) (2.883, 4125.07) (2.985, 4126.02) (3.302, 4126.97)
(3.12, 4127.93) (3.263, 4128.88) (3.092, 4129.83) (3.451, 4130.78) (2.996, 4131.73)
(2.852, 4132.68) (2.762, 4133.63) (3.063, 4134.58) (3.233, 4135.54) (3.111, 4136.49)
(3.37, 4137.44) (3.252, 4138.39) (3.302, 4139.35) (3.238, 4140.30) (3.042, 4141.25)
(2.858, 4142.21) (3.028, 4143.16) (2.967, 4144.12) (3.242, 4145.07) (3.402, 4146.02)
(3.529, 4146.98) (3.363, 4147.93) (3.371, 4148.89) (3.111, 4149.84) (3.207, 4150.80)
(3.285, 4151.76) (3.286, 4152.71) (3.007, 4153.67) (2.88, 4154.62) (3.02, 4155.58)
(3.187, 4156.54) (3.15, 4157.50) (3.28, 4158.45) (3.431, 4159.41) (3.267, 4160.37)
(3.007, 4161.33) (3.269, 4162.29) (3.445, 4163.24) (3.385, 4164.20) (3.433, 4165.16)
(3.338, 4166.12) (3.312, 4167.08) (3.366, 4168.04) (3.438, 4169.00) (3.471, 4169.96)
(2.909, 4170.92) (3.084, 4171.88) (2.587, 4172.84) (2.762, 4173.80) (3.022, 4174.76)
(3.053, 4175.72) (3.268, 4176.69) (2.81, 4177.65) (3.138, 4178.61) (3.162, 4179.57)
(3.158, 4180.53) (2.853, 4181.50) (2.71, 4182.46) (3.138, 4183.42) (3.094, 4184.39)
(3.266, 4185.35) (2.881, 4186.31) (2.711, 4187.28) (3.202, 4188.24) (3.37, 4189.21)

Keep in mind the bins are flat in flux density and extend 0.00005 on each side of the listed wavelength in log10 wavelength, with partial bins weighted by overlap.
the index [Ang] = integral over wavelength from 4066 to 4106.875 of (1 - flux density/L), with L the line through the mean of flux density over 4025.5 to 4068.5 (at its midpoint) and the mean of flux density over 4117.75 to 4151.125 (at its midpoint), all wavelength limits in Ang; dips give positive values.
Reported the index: 2.2 Ang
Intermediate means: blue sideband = 3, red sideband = 3.15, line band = 2.9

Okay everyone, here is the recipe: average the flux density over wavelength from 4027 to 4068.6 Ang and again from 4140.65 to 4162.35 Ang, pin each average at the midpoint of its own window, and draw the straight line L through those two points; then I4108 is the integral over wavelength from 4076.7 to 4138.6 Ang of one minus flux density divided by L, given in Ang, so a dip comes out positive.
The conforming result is 2.1 Ang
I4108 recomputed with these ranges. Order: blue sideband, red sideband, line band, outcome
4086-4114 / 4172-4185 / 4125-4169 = -3.8 Ang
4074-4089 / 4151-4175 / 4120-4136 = -0.1 Ang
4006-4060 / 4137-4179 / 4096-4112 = 2.2 Ang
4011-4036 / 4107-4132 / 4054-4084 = 1.1 Ang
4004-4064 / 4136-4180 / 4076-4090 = 0.5 Ang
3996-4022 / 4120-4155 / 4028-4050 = 0.5 Ang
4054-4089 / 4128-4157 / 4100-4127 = 1.2 Ang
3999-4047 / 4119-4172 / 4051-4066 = 0.5 Ang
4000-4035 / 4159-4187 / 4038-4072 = 0.8 Ang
